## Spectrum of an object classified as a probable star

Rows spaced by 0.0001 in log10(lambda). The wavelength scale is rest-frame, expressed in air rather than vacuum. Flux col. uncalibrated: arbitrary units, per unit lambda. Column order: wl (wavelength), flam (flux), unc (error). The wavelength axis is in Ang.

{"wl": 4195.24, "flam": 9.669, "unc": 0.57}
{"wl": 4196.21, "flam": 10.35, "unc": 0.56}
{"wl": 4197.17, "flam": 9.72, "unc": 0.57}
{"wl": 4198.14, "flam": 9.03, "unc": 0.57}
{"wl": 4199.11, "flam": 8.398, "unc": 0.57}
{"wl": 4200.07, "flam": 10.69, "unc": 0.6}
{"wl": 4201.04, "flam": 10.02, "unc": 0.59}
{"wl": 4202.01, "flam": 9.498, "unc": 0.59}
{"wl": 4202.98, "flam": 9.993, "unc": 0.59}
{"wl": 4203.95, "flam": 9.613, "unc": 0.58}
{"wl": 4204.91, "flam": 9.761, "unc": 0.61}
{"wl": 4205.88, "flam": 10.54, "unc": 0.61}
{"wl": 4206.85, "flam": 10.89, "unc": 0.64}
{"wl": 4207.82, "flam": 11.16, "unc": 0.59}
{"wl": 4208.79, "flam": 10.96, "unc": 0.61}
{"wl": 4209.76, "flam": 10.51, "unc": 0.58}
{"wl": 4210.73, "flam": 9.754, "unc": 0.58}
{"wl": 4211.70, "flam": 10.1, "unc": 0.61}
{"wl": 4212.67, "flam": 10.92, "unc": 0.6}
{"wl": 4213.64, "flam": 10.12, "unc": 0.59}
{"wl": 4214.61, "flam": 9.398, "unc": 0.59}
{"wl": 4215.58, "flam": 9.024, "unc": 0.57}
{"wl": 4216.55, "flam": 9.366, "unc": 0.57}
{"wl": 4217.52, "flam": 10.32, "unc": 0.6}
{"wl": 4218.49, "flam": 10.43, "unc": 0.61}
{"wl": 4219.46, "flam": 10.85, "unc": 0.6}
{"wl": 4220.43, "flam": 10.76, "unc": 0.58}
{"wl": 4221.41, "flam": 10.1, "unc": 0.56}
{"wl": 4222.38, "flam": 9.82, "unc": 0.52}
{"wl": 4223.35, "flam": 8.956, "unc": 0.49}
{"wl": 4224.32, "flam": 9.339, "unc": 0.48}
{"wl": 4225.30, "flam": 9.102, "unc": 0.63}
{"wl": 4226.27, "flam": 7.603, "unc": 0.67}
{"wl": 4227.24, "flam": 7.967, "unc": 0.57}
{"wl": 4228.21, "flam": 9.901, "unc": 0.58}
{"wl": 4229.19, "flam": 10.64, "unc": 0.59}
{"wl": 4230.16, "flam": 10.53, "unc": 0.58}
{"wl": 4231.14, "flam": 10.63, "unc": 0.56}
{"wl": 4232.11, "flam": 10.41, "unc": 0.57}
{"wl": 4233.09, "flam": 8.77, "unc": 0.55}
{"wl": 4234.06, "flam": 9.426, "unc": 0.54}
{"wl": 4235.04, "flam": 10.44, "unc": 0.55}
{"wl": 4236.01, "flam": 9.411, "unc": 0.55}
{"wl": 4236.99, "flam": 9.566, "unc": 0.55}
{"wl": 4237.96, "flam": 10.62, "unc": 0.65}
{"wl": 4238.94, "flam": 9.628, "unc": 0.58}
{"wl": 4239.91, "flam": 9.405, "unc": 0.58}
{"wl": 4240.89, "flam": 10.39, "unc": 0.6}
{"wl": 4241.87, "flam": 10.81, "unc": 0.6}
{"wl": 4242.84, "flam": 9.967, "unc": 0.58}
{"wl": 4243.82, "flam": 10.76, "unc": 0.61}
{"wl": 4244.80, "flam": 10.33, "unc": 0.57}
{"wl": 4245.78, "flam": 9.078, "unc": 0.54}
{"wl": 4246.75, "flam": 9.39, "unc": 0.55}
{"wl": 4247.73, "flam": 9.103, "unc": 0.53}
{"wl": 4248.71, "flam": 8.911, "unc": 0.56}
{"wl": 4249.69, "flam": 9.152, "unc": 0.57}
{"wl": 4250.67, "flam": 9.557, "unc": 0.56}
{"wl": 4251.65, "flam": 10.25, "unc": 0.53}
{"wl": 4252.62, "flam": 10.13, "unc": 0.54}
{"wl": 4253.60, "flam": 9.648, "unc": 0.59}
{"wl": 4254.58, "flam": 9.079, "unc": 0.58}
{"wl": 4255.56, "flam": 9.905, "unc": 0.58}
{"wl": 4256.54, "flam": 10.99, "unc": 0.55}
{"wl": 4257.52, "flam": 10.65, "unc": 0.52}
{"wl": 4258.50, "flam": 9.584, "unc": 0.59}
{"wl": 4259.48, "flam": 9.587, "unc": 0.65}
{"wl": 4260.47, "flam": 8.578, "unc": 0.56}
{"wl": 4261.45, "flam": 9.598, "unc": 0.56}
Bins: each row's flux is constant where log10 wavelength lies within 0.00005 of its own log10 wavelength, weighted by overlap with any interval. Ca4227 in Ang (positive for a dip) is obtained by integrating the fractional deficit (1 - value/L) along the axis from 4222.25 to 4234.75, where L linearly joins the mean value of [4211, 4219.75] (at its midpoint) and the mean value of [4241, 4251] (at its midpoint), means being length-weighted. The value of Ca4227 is 0.5 Ang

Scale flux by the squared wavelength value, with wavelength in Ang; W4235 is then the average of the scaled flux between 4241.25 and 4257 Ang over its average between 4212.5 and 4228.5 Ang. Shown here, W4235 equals 1.03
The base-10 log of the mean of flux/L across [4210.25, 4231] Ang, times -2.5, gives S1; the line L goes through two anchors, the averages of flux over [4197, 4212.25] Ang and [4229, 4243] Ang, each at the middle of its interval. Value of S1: 0.03 mag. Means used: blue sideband 10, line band 9.78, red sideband 10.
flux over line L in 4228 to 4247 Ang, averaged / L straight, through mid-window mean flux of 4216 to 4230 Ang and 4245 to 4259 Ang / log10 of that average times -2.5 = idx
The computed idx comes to -0.04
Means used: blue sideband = 9.67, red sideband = 9.69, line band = 10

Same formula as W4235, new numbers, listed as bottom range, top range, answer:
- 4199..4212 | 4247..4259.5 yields 0.98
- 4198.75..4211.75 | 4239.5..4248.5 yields 0.99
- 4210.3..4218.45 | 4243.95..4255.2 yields 0.98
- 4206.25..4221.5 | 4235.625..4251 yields 0.96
